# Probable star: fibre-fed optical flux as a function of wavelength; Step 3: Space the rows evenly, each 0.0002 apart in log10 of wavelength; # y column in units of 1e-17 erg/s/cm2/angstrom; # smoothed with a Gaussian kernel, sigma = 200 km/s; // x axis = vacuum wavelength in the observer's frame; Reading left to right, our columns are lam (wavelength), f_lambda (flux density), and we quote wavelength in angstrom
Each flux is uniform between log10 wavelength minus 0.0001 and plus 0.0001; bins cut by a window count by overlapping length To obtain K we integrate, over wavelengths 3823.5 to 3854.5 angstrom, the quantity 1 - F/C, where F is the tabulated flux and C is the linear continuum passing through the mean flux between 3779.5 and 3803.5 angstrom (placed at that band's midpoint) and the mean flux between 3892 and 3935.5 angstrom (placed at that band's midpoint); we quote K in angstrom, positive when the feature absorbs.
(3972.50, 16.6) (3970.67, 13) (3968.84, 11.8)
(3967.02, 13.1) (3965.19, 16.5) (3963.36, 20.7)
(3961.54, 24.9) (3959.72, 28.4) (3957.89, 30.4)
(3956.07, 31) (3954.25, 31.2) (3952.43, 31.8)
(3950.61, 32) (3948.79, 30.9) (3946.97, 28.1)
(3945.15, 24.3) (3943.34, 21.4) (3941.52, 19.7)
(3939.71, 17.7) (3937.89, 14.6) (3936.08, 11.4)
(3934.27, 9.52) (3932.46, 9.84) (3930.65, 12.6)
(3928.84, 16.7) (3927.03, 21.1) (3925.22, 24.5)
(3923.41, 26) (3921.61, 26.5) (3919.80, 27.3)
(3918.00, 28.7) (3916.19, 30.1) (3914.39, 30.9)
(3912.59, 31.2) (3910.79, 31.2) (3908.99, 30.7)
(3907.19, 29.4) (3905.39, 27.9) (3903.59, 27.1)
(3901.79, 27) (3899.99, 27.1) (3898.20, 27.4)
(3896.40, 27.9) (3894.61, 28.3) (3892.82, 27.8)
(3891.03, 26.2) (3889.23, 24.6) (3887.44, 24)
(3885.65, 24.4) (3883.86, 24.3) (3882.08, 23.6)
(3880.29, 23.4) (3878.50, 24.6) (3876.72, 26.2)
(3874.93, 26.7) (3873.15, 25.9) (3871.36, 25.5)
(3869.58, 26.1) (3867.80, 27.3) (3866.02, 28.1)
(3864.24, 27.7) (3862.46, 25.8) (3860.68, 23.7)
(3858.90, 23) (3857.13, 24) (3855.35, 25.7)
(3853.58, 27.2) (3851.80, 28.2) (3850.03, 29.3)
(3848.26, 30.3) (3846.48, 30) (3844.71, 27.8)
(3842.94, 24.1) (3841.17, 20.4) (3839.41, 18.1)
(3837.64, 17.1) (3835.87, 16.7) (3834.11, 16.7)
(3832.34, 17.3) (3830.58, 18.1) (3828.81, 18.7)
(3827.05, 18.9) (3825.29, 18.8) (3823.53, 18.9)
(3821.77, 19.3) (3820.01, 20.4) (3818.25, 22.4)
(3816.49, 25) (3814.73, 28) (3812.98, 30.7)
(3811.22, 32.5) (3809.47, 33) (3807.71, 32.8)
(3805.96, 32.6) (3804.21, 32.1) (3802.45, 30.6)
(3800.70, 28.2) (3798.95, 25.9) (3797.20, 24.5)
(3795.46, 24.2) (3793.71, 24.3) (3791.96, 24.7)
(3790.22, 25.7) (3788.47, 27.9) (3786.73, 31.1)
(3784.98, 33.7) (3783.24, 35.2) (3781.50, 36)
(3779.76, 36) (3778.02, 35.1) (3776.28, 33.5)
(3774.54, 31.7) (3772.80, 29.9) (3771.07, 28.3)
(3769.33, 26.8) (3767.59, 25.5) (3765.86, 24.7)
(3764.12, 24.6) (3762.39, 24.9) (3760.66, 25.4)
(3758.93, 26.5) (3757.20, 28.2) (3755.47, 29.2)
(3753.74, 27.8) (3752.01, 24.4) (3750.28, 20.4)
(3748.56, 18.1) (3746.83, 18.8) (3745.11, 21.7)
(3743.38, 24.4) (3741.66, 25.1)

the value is 6.00 angstrom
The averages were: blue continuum 29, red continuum 25.2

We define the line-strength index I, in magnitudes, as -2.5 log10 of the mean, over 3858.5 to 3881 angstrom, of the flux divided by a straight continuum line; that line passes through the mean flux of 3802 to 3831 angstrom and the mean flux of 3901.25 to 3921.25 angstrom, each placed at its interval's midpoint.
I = 0.07 mag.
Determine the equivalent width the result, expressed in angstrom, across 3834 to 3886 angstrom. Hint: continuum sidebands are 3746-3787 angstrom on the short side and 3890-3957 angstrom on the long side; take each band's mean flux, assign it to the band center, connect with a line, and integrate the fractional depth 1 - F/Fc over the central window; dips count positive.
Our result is 2.8 angstrom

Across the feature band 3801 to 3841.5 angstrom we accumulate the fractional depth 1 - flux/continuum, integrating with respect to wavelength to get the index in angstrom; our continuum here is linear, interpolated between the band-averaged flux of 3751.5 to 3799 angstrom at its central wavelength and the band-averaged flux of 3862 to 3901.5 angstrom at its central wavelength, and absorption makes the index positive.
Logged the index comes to 5.85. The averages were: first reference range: 28.5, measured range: 23.5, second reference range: 26.1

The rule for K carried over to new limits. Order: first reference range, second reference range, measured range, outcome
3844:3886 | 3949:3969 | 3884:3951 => 3.5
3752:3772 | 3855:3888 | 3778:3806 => -3.7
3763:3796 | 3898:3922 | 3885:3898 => 1.2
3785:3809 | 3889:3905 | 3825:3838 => 4.7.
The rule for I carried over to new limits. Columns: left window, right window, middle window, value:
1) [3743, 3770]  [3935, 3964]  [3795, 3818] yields -0.186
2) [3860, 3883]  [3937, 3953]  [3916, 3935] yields 0.183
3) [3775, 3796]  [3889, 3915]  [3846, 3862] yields 0.103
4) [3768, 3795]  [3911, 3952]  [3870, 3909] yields -0.059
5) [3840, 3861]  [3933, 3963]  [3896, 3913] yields -0.151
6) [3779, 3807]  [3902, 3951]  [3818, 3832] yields 0.414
